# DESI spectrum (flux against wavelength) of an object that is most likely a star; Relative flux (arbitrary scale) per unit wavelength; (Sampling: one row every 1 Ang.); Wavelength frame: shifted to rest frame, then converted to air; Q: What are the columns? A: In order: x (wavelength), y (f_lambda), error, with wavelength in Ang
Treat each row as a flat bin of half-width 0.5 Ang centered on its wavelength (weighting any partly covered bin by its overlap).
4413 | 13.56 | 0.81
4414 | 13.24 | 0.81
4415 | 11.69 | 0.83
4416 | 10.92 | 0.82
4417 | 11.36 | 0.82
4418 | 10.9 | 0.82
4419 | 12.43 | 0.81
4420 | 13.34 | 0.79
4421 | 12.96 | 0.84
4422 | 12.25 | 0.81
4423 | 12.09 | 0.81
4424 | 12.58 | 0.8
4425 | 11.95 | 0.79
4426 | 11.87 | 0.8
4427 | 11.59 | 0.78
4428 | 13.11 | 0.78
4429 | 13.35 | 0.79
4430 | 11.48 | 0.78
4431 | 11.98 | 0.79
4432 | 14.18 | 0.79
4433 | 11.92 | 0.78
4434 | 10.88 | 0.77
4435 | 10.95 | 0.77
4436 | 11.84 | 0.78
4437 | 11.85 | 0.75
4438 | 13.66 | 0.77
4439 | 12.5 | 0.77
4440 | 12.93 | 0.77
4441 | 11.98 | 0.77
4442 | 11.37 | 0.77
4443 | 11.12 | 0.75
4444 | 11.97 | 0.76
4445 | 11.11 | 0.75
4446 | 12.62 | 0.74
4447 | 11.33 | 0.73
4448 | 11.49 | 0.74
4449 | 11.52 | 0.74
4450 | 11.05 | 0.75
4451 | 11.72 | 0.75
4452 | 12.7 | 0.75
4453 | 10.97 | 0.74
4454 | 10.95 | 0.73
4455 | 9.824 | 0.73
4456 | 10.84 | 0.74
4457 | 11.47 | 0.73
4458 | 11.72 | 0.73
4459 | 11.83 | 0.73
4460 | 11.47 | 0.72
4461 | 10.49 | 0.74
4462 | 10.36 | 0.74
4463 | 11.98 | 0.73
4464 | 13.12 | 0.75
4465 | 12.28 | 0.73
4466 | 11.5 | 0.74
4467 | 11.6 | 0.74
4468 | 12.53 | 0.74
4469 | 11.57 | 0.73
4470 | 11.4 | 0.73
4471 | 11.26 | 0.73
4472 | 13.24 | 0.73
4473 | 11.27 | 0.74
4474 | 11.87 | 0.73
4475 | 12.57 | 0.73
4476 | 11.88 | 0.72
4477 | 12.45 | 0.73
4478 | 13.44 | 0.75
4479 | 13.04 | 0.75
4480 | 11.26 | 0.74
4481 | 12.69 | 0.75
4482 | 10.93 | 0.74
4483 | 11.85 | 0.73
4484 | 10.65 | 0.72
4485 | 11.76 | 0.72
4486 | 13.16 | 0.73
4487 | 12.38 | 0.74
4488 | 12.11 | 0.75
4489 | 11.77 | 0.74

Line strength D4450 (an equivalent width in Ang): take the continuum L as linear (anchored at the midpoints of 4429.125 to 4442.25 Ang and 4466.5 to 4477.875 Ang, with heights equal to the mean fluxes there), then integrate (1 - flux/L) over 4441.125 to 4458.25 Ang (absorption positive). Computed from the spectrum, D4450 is 0.99 Ang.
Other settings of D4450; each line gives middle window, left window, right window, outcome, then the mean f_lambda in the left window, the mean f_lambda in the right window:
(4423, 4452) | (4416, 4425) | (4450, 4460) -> -0.7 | 12.1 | 11.3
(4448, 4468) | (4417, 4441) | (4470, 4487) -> 1.1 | 12.3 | 12.1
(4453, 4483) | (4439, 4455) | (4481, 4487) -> 0.0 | 11.6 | 11.8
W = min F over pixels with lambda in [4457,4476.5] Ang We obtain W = 10.36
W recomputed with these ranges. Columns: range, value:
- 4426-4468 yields 9.824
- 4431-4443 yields 10.88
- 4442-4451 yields 11.05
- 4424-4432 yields 11.48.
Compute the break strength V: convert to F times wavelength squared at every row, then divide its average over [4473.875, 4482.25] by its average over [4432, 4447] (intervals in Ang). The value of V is 1.0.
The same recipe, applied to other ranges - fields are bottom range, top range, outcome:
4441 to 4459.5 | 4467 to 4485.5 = 1.06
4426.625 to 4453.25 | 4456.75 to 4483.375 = 1.01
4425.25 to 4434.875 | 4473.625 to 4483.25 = 1.02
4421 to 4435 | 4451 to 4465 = 0.95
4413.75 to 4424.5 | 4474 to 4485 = 1.02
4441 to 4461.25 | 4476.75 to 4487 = 1.08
